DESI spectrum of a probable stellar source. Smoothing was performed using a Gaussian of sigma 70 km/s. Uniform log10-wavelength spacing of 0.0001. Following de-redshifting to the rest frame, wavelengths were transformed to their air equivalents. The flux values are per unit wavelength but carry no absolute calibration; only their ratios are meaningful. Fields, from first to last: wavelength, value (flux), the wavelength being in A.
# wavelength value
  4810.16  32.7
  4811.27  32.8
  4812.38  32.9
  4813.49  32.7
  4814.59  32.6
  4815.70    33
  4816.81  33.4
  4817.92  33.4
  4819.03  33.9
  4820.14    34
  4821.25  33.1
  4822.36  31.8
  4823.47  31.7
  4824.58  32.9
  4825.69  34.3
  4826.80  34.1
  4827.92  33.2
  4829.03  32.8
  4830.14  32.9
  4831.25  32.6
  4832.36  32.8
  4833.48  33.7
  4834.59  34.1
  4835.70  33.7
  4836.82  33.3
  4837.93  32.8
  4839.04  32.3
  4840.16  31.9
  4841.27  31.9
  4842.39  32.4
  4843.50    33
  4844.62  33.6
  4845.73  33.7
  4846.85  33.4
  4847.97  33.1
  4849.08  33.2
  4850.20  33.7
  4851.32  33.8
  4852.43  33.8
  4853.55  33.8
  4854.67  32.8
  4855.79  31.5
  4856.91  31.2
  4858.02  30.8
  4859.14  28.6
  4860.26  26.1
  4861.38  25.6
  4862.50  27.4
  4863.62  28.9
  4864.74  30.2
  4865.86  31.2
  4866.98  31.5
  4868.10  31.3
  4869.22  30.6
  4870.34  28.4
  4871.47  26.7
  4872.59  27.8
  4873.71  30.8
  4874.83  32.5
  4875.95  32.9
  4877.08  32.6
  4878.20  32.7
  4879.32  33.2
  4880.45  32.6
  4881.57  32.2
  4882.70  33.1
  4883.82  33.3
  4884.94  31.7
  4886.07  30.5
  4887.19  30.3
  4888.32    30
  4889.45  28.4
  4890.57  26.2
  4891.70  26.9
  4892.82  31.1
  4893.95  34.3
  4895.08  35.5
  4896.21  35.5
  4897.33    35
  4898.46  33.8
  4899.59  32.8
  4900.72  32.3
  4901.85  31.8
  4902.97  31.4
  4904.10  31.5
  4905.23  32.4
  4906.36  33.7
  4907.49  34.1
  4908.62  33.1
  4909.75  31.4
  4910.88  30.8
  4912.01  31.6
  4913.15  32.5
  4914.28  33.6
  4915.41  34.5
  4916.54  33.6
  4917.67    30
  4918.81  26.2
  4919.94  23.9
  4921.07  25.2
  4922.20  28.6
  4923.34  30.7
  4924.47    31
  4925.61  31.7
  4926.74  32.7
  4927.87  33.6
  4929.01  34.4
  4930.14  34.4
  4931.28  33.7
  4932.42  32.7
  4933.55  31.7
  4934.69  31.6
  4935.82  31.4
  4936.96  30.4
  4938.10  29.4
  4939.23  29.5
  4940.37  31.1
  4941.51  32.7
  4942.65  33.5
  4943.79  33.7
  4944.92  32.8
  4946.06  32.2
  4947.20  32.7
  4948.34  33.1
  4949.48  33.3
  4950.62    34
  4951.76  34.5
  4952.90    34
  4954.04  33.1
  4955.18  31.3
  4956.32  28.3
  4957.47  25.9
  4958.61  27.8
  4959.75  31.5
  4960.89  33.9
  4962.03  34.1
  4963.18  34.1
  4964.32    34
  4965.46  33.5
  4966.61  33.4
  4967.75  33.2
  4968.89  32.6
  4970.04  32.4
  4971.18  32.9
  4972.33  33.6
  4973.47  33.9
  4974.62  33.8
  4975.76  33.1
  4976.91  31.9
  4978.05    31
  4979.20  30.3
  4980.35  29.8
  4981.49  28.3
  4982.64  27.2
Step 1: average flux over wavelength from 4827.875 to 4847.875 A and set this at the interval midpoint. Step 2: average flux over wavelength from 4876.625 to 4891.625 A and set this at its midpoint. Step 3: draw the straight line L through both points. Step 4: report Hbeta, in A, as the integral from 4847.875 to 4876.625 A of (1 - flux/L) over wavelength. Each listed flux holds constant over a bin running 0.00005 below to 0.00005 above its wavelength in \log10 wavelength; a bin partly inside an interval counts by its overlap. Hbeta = 1.2 A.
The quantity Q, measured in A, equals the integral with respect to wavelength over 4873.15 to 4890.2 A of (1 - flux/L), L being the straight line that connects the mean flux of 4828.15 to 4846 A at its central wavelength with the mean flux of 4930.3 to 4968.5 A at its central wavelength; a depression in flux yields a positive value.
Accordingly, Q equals 0.5 A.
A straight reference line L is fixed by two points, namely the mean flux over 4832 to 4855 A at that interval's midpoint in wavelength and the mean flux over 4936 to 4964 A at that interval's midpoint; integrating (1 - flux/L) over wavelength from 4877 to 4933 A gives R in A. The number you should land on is 1.2 A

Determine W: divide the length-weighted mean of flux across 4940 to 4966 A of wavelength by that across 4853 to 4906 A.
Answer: 1.0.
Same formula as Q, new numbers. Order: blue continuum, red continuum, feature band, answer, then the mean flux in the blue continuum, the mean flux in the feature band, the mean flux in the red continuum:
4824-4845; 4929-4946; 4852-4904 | 2.5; 33.1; 31.1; 32.1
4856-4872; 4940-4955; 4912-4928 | 0.7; 29.2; 30.5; 33.1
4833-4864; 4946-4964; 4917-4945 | 0.9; 31.9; 31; 32.1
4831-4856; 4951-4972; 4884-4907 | 0.7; 33.1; 31.8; 32.3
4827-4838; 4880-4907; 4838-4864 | 1.0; 33.2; 31.6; 31.9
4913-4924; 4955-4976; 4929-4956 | -1.2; 29.8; 32.5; 32.3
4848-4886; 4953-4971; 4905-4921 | 0.1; 31.1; 31.3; 32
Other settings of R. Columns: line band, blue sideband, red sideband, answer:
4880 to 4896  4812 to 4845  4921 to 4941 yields 0.4 A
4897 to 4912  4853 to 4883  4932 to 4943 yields -0.8 A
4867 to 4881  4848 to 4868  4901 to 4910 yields 0.2 A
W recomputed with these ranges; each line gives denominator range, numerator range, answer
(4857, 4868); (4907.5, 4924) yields 1.05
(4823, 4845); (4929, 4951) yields 0.98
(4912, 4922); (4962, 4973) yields 1.11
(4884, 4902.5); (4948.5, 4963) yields 1.01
